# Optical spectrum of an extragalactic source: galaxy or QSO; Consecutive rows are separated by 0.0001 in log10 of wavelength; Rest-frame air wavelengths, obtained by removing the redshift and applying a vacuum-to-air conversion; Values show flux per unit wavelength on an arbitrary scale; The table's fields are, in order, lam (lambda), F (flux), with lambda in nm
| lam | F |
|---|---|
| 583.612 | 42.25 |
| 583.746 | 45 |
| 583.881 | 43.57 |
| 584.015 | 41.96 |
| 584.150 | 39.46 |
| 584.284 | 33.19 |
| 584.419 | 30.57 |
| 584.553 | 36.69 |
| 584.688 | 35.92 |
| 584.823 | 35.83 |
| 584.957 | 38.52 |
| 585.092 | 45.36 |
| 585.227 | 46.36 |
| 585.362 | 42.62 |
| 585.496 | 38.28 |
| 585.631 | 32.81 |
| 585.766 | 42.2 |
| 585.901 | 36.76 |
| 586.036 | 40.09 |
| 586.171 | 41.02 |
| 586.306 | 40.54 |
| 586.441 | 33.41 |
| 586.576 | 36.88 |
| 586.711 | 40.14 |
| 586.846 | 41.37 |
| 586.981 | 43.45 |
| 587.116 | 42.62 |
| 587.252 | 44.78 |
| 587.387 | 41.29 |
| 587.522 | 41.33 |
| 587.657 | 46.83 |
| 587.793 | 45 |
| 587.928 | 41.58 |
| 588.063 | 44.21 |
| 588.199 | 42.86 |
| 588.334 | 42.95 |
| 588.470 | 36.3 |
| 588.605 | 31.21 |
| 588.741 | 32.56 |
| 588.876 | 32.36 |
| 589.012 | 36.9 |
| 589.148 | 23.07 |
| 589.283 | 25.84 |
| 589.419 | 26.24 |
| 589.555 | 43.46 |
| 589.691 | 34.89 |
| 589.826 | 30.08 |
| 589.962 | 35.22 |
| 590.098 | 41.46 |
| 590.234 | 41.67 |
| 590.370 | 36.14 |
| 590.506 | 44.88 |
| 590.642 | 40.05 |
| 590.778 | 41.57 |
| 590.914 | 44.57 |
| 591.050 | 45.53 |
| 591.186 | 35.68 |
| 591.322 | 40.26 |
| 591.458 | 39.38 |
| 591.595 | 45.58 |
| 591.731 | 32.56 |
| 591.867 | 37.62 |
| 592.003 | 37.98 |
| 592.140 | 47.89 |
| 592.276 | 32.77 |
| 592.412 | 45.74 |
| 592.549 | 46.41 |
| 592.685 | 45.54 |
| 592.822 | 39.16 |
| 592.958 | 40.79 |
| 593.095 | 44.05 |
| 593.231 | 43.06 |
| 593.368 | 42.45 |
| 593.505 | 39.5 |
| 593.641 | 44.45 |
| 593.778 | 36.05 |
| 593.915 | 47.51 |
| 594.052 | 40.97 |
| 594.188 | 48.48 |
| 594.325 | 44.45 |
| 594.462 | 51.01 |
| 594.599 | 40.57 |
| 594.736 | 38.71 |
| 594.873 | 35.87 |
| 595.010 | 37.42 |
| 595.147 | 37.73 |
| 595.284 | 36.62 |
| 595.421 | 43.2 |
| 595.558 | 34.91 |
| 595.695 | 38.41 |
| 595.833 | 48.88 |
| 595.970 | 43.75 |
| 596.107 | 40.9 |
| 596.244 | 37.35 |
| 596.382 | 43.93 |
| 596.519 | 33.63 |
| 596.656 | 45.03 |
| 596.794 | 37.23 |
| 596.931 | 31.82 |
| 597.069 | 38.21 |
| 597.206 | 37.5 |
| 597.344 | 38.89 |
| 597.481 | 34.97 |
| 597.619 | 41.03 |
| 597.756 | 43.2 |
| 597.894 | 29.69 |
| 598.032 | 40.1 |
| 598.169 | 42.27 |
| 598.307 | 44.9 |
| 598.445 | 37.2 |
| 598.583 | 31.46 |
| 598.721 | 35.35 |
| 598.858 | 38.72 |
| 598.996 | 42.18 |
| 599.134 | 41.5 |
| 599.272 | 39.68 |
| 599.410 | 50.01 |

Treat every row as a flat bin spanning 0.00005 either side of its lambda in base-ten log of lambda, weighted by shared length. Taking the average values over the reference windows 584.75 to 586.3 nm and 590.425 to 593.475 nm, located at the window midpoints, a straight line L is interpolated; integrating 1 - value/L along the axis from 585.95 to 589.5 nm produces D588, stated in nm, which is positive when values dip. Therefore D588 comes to 0.19 nm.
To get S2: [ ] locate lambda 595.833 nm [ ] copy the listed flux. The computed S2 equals 48.88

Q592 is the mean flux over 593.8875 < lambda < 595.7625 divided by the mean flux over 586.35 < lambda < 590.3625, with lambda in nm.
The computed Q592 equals 1.08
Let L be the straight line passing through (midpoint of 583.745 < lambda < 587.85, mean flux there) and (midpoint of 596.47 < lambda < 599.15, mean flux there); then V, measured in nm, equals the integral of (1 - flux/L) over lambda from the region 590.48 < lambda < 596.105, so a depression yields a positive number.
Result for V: -0.373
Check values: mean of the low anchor 40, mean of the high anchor 38.2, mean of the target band 41.5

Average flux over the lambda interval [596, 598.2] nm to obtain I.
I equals 38.5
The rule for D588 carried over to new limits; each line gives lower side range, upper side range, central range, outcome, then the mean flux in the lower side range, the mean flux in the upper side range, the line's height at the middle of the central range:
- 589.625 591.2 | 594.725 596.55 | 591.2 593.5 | -0.097 nm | 39.5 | 39.5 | 39.5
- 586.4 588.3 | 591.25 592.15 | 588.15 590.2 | 0.330 nm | 42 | 39.6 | 41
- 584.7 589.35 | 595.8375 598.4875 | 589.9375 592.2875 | -0.071 nm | 39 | 39.3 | 39.1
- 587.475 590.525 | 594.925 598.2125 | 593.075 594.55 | -0.210 nm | 37.1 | 39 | 38.3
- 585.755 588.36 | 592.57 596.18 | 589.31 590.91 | 0.147 nm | 41.4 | 41.8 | 41.6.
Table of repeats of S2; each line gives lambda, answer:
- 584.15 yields 39.46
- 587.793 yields 45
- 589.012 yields 36.9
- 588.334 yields 42.95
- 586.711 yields 40.14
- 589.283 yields 25.84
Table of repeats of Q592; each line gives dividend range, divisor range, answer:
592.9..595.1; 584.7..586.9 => 1.07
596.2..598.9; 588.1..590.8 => 1.06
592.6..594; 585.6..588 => 1.04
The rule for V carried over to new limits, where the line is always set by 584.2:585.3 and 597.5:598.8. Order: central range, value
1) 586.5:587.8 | -0.146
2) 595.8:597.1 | -0.058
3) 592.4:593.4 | -0.137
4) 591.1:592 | -0.013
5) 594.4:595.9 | -0.082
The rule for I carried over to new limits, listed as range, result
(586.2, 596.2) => 40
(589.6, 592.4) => 39.5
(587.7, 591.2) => 37.6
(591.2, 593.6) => 41.1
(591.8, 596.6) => 41.4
